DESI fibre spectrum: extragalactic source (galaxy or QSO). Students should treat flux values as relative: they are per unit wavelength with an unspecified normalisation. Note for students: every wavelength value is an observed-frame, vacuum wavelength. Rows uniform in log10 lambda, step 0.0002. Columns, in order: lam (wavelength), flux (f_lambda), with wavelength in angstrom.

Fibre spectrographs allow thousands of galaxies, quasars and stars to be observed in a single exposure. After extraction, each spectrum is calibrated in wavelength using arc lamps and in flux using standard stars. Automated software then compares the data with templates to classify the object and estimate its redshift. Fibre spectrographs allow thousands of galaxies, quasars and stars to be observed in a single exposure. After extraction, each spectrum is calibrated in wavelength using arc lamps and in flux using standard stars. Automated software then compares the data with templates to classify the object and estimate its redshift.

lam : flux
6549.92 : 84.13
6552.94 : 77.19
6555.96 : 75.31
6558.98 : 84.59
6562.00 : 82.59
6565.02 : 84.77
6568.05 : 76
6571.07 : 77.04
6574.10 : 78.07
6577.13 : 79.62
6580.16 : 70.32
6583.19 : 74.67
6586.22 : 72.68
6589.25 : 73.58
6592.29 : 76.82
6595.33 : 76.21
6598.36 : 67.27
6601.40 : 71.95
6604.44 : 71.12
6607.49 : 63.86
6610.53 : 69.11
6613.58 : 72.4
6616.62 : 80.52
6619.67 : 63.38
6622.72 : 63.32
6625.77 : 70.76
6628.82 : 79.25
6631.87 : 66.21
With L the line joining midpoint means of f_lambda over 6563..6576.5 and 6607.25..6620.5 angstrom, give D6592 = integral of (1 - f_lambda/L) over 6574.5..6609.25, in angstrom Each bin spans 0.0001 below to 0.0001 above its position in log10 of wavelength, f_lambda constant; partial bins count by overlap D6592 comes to 1.1 angstrom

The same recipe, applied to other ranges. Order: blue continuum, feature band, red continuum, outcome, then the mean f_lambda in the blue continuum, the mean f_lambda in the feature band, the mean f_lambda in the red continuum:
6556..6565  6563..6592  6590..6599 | 0.7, 82.5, 76.4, 74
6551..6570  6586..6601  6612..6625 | 0.2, 80.1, 73.3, 69.9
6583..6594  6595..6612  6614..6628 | 0.7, 74.4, 69.5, 70.2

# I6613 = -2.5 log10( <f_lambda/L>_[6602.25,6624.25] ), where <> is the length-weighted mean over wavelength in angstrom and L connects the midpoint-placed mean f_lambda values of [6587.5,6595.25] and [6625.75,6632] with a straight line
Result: 0.08 mag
